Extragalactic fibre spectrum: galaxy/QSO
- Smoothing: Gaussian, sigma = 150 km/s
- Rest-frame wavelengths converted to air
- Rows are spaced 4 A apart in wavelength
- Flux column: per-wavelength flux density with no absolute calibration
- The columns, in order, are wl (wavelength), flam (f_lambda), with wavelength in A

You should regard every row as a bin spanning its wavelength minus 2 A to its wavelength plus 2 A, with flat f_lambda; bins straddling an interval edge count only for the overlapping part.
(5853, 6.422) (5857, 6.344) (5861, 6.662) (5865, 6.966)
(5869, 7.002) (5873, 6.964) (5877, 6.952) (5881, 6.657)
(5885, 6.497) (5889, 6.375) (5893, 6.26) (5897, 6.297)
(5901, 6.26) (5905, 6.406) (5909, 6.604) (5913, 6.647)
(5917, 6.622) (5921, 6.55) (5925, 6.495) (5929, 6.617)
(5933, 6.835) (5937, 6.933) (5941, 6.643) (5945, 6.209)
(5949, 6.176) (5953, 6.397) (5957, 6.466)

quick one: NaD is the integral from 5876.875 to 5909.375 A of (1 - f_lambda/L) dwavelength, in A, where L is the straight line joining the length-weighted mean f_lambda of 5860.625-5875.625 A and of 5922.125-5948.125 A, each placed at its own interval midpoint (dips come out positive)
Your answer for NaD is 1.72 A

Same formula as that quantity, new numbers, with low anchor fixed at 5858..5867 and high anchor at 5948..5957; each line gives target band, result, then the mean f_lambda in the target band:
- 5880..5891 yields 0.3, 6.5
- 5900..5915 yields 0.1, 6.49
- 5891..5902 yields 0.5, 6.27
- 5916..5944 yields -0.9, 6.66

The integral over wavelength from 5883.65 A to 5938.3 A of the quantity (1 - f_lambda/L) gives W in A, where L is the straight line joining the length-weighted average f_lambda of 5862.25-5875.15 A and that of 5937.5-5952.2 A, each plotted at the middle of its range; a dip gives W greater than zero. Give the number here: 1.0 A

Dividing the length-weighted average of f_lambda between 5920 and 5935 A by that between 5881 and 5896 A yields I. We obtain 1.03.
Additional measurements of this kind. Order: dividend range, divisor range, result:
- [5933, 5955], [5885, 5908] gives 1.02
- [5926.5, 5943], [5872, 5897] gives 1.03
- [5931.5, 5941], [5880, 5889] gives 1.05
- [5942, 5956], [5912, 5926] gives 0.96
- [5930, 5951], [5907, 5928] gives 1.00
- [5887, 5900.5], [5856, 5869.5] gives 0.93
